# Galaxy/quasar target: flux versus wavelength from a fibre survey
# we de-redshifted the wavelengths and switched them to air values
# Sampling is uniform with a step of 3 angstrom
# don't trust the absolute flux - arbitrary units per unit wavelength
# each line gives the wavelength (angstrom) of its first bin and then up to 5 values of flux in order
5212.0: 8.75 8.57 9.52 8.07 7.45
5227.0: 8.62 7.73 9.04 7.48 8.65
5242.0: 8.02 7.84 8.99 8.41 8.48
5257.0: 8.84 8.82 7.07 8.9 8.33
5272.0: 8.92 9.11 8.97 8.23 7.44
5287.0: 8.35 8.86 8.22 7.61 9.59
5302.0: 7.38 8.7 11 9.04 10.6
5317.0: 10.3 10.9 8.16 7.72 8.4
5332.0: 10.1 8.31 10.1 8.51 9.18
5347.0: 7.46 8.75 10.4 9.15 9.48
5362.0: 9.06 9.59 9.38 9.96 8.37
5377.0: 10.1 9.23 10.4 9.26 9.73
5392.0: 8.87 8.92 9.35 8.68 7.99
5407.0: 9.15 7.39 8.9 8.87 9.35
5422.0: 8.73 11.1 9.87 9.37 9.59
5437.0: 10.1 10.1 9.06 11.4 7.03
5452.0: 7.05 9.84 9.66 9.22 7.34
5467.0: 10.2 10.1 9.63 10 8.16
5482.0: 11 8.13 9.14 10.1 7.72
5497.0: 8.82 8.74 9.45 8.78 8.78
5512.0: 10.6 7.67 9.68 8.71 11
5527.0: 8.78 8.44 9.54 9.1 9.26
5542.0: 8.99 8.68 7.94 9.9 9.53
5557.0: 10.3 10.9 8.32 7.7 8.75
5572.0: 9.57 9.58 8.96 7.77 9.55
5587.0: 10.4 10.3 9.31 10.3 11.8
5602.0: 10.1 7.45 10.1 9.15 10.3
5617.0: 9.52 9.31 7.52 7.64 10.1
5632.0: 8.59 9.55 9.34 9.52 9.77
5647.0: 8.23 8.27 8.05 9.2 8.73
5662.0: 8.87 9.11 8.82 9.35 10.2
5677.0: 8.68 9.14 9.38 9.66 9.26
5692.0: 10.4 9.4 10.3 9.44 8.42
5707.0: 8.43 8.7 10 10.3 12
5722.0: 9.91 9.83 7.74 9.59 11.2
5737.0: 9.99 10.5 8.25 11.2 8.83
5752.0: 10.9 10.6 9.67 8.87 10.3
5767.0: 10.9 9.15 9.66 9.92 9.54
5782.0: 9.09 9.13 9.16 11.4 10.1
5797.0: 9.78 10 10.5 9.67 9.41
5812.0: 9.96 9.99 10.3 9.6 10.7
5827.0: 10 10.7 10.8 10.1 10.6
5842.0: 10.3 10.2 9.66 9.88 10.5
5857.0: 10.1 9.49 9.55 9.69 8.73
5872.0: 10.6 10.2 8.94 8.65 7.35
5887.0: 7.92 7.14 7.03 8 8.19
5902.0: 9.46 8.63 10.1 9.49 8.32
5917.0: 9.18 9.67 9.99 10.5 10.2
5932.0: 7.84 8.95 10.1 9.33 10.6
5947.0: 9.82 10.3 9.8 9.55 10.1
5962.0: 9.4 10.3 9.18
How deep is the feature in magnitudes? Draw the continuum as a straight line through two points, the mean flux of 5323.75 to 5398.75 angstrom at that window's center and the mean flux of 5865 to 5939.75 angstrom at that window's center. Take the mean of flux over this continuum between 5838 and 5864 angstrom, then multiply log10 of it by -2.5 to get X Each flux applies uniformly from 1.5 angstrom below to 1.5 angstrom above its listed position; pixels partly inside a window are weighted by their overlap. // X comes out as -0.12 mag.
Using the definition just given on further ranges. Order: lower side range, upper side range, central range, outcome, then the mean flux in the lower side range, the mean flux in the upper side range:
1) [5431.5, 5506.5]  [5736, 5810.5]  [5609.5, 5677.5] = 0.06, 9.22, 9.86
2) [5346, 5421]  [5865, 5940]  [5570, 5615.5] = -0.07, 9.12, 8.99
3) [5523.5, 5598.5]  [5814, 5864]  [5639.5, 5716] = 0.06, 9.33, 10.2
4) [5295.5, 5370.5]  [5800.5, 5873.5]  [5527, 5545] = 0.06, 9.19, 10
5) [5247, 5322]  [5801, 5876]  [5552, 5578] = 0.01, 8.84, 10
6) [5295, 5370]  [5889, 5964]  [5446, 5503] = 0.02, 9.17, 9.29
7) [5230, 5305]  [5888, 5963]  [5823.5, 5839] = -0.15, 8.39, 9.26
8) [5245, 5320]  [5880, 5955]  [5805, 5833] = -0.12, 8.78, 9.07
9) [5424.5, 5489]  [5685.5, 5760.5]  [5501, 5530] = 0.03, 9.39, 9.77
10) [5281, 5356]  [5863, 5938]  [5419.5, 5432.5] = -0.09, 8.95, 8.98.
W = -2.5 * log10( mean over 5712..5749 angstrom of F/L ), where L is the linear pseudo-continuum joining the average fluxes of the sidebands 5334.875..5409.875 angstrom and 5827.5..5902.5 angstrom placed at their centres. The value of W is -0.078 mag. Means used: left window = 9.16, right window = 9.36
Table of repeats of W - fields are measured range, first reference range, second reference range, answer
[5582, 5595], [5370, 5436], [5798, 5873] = -0.03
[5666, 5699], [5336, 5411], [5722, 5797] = 0.02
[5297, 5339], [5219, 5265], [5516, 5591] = -0.10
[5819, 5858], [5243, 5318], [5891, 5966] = -0.11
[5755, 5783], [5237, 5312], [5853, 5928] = -0.09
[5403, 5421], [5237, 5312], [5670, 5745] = 0.03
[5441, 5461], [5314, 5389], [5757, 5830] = 0.04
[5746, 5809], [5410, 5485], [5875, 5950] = -0.09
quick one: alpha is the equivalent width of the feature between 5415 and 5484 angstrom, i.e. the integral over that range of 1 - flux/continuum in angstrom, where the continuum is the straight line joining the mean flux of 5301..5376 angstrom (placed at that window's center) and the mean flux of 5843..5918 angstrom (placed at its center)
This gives -1.71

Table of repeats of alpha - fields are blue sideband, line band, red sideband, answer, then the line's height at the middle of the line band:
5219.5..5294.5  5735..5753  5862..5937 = -2.3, 8.83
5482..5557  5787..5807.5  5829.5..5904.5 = -1.8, 9.28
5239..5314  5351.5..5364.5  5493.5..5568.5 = -1.1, 8.76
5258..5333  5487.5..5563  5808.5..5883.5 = 0.6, 9.28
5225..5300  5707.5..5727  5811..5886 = -0.9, 9.53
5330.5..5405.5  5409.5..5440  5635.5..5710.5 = -0.7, 9.2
